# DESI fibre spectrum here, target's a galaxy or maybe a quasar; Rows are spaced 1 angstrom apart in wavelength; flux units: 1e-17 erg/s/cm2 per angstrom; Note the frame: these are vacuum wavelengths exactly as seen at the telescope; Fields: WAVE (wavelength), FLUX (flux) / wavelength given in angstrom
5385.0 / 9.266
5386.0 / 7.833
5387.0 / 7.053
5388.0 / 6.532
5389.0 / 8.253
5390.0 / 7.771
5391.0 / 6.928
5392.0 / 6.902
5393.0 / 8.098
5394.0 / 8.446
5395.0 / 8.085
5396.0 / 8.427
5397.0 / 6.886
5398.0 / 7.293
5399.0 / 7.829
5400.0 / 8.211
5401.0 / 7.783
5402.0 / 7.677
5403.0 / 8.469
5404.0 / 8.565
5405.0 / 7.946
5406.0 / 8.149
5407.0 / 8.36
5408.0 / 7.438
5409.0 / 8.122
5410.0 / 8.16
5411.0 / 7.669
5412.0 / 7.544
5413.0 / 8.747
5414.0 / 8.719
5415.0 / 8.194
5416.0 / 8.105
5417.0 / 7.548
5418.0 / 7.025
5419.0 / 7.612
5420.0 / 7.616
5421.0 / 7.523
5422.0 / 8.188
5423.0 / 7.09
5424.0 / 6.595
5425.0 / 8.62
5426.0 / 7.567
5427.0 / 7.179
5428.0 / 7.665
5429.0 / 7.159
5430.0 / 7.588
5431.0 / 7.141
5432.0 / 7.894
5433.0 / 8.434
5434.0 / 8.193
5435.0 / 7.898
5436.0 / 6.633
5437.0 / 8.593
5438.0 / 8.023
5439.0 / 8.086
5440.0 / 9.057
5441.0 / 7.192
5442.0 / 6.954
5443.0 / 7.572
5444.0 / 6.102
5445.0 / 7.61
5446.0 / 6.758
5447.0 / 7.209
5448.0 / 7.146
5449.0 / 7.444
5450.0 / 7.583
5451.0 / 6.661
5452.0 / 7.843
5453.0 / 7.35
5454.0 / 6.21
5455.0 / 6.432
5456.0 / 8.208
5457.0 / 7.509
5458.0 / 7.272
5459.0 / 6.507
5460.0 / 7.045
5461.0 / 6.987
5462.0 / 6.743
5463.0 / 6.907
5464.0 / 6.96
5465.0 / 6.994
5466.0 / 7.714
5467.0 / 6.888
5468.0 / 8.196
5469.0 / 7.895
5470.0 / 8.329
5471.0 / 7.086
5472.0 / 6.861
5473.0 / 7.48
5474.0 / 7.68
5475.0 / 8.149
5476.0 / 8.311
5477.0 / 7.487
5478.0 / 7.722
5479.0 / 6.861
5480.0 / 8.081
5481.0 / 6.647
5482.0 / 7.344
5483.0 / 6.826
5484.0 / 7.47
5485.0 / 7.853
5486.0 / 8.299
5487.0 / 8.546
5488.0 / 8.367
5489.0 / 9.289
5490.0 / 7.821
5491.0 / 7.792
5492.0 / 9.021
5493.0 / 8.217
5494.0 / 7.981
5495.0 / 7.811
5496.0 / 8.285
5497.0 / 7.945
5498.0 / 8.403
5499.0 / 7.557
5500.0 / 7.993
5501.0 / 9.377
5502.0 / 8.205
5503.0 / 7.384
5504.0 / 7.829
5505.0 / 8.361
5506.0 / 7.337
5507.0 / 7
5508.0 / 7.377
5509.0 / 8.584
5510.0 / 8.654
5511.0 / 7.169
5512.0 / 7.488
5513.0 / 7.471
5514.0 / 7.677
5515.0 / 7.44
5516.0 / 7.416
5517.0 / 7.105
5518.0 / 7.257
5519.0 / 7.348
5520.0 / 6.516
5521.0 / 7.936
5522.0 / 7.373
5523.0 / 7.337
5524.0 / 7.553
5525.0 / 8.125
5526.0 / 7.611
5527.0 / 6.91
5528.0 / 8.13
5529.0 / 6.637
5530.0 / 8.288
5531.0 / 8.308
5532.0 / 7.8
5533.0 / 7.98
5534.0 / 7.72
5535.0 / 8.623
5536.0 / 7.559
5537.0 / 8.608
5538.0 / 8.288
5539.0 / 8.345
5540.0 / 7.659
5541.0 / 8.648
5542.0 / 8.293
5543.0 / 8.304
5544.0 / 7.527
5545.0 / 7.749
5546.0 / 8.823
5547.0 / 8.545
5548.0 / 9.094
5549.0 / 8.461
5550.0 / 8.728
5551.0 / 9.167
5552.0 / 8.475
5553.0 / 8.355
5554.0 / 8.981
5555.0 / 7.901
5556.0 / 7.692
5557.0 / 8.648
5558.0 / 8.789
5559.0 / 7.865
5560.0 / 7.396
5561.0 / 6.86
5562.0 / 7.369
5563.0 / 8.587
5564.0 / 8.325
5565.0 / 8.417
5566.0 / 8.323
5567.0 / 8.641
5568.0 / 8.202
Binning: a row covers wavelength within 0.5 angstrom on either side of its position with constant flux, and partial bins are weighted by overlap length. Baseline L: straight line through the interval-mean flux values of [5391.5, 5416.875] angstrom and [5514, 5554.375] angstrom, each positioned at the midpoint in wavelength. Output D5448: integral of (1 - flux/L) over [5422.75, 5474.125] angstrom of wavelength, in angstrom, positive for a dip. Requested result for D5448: 3.75 angstrom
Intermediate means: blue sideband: 7.99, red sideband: 7.97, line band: 7.4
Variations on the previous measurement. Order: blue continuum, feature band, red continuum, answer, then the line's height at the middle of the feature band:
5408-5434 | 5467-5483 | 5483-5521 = 0.5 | 7.83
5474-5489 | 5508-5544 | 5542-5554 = 2.1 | 8.25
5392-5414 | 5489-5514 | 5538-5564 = 0.6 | 8.16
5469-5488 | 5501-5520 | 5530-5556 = 0.8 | 7.97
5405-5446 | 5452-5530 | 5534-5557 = 4.4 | 8.07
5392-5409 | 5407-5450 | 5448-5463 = -0.8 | 7.53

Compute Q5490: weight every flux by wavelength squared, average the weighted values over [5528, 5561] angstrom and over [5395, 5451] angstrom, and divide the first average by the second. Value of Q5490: 1.11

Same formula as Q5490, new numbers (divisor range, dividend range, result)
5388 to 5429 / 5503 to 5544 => 1.04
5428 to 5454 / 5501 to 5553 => 1.09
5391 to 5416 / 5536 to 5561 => 1.10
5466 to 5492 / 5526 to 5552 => 1.08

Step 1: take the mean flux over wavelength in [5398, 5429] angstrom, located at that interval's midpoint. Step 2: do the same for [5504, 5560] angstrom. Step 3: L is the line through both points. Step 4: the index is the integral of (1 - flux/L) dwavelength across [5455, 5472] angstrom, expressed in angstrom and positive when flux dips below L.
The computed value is 1.3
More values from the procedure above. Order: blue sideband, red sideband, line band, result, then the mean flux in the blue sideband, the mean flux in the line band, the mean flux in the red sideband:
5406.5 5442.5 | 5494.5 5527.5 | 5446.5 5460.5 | 1.05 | 7.78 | 7.17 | 7.69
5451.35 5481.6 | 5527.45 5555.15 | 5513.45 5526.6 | 0.92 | 7.34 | 7.43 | 8.25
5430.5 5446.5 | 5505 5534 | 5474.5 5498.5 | -1.06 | 7.63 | 7.94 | 7.58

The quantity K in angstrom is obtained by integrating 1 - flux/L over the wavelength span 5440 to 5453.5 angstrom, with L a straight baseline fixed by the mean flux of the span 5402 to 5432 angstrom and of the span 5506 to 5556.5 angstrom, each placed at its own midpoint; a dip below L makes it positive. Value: 1.0 angstrom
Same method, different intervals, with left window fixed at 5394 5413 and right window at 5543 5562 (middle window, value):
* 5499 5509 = 0.3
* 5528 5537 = 0.3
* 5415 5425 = 0.5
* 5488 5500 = -0.1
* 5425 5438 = 0.5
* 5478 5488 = 0.6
